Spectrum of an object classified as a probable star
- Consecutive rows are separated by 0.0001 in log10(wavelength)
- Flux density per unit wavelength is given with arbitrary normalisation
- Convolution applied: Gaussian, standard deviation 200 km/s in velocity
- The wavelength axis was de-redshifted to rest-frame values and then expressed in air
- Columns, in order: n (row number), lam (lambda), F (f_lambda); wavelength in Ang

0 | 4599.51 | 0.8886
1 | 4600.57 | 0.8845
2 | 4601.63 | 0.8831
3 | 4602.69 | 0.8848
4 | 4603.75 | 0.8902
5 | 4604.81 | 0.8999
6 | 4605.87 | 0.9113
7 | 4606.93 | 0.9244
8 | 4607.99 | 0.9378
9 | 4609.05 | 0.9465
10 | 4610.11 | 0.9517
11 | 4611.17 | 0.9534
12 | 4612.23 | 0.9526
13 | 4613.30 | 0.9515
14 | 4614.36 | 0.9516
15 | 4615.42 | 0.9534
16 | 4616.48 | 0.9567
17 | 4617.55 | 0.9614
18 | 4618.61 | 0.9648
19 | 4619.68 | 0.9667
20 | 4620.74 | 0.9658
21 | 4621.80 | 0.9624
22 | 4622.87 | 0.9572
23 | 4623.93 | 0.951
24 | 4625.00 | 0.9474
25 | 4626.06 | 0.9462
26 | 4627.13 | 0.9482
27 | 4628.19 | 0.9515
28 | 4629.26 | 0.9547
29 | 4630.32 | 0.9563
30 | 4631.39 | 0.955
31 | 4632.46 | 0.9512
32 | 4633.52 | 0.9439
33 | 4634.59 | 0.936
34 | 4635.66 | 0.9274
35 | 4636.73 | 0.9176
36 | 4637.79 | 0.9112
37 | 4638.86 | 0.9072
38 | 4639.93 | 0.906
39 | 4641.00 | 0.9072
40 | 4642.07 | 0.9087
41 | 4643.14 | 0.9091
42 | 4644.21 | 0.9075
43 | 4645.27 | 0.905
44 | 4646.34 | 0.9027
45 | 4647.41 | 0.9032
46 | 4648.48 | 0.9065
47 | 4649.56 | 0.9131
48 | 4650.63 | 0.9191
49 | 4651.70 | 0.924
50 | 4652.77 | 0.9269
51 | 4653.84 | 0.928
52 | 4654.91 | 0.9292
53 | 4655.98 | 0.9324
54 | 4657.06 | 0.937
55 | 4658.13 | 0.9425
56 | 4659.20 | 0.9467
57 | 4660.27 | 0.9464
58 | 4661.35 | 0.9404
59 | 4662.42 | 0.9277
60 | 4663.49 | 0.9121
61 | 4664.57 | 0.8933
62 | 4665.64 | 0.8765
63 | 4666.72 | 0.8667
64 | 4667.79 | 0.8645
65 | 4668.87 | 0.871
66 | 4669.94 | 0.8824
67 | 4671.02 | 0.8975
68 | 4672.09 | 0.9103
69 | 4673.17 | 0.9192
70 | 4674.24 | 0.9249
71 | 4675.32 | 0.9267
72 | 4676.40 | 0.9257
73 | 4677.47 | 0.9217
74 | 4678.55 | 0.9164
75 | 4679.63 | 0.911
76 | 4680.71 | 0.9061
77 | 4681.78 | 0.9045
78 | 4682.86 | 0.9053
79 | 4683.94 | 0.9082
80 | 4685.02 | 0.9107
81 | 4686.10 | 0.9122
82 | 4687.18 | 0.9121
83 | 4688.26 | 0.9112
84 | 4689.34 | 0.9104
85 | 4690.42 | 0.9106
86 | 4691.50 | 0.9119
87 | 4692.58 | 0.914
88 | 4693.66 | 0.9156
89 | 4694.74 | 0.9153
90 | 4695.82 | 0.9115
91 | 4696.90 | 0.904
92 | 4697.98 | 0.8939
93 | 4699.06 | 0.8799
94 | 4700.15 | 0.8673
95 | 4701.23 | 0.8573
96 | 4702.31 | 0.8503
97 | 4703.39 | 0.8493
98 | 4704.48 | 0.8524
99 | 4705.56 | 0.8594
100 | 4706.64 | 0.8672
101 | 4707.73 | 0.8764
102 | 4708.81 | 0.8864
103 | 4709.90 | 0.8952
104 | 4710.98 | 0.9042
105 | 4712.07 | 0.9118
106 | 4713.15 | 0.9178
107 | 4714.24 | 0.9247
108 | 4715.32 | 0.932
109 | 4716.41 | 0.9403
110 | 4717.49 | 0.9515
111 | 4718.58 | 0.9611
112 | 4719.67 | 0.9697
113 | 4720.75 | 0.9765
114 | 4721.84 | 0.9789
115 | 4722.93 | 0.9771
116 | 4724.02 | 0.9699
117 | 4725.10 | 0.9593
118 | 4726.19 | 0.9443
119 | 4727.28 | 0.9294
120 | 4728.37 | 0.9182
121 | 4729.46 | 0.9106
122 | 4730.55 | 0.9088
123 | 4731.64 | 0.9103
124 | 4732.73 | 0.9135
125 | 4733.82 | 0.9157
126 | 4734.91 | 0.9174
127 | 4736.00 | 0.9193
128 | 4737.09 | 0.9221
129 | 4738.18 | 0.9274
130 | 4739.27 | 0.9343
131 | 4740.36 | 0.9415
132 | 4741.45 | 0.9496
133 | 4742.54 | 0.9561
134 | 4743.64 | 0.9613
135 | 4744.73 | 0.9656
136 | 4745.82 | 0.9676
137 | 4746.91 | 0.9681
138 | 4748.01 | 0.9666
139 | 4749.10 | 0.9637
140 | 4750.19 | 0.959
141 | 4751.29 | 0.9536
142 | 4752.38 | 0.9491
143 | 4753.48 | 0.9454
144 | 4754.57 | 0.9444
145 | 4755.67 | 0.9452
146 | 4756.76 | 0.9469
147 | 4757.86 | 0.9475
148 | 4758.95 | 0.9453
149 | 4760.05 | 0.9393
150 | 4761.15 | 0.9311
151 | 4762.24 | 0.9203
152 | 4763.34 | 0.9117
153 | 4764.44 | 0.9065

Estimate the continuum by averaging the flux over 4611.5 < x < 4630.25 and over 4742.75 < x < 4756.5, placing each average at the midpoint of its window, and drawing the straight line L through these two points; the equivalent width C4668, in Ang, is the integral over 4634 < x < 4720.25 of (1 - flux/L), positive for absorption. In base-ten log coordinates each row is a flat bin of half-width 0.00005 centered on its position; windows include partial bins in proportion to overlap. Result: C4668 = 4.3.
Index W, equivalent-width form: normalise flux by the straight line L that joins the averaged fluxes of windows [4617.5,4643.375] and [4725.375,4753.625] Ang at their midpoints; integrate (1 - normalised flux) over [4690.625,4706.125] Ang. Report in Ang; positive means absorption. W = 0.9 Ang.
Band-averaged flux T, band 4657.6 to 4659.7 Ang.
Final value 0.946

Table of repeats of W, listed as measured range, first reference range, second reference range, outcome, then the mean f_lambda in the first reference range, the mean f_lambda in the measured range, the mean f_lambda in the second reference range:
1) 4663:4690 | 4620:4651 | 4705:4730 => 0.7 Ang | 0.931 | 0.904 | 0.929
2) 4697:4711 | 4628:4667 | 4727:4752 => 0.9 Ang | 0.922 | 0.872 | 0.939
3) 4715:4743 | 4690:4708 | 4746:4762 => -0.6 Ang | 0.885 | 0.94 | 0.95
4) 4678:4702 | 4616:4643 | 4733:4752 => 1.0 Ang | 0.942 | 0.903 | 0.946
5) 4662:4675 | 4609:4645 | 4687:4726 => 0.4 Ang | 0.942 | 0.896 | 0.912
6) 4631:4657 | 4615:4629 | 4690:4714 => 0.5 Ang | 0.956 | 0.92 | 0.889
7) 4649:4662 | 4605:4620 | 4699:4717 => -0.2 Ang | 0.947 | 0.932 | 0.887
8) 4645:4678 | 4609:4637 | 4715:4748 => 1.2 Ang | 0.951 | 0.914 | 0.944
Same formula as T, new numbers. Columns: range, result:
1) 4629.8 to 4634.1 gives 0.951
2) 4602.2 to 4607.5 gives 0.903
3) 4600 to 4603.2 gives 0.884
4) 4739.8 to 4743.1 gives 0.948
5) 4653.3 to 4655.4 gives 0.93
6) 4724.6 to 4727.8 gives 0.943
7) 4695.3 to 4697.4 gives 0.908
